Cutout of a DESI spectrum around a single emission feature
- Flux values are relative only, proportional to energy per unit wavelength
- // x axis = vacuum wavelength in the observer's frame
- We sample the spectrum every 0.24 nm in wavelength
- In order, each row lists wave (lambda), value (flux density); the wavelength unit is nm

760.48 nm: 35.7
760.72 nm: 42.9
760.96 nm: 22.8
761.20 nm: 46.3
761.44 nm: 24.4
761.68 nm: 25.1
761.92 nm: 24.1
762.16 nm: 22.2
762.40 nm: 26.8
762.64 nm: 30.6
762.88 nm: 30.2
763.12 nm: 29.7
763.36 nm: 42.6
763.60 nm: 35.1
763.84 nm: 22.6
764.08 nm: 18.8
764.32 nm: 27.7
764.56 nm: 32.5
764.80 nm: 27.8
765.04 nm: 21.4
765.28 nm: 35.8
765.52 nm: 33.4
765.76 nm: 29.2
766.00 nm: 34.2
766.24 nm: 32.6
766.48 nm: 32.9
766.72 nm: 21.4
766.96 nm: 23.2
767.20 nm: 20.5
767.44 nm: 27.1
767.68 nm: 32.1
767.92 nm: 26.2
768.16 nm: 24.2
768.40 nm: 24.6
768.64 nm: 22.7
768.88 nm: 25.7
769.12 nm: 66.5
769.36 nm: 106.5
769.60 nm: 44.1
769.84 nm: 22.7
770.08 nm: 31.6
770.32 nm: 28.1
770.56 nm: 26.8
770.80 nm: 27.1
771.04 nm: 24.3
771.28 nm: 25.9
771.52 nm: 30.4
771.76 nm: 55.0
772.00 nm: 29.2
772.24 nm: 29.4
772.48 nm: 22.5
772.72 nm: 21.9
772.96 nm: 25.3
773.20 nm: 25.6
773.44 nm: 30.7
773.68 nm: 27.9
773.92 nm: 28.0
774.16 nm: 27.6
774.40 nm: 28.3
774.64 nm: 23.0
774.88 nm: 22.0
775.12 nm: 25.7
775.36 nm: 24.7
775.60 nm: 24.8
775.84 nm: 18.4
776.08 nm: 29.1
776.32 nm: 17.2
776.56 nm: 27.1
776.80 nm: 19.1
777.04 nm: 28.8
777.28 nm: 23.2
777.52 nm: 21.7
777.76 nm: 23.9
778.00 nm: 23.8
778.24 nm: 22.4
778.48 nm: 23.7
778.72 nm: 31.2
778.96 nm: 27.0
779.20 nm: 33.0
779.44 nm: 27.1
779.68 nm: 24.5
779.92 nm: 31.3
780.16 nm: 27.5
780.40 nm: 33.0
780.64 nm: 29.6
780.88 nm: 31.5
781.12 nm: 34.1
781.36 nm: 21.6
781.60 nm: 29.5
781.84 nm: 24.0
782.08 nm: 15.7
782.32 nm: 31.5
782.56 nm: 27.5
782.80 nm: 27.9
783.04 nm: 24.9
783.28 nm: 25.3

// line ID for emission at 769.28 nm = H-alpha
